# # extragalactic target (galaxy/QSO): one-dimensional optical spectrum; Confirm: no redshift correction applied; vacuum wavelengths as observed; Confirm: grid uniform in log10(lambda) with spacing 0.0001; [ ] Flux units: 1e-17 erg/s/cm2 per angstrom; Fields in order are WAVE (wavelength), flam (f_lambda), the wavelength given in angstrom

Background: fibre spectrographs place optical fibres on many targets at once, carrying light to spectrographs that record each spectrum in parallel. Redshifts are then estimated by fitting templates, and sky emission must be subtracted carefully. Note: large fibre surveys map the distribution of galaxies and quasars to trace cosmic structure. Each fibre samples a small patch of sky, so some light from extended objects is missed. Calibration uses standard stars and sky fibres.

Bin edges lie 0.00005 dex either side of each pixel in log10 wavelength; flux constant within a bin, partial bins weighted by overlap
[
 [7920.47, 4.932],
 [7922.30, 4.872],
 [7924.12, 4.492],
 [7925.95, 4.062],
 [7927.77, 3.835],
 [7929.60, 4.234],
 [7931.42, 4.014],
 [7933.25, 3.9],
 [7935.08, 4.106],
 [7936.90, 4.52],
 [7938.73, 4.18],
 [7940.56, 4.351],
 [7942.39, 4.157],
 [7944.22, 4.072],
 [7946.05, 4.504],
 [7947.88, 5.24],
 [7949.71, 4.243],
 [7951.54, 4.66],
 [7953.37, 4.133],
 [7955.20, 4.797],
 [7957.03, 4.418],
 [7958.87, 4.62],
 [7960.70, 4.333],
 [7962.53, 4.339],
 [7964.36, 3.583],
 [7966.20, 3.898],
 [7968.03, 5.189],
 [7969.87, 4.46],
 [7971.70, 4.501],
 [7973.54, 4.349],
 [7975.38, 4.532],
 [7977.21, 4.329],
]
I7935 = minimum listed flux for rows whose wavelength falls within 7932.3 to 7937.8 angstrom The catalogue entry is 3.9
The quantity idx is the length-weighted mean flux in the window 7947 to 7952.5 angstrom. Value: 4.71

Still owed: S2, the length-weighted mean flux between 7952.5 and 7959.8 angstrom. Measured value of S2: 4.49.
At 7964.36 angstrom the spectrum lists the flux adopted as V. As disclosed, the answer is 3.583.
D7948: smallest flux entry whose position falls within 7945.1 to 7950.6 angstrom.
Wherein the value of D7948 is 4.243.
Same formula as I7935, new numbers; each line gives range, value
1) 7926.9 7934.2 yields 3.835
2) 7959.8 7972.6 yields 3.583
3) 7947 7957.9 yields 4.133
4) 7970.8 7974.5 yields 4.349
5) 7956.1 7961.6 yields 4.333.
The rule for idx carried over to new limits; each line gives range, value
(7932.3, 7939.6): 4.17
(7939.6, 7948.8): 4.46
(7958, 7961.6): 4.48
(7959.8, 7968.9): 4.27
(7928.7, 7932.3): 4.13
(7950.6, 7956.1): 4.53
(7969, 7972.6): 4.49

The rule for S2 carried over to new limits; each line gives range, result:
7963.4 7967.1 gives 3.75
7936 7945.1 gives 4.25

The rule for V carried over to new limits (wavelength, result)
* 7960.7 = 4.333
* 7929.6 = 4.234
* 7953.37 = 4.133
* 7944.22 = 4.072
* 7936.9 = 4.52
